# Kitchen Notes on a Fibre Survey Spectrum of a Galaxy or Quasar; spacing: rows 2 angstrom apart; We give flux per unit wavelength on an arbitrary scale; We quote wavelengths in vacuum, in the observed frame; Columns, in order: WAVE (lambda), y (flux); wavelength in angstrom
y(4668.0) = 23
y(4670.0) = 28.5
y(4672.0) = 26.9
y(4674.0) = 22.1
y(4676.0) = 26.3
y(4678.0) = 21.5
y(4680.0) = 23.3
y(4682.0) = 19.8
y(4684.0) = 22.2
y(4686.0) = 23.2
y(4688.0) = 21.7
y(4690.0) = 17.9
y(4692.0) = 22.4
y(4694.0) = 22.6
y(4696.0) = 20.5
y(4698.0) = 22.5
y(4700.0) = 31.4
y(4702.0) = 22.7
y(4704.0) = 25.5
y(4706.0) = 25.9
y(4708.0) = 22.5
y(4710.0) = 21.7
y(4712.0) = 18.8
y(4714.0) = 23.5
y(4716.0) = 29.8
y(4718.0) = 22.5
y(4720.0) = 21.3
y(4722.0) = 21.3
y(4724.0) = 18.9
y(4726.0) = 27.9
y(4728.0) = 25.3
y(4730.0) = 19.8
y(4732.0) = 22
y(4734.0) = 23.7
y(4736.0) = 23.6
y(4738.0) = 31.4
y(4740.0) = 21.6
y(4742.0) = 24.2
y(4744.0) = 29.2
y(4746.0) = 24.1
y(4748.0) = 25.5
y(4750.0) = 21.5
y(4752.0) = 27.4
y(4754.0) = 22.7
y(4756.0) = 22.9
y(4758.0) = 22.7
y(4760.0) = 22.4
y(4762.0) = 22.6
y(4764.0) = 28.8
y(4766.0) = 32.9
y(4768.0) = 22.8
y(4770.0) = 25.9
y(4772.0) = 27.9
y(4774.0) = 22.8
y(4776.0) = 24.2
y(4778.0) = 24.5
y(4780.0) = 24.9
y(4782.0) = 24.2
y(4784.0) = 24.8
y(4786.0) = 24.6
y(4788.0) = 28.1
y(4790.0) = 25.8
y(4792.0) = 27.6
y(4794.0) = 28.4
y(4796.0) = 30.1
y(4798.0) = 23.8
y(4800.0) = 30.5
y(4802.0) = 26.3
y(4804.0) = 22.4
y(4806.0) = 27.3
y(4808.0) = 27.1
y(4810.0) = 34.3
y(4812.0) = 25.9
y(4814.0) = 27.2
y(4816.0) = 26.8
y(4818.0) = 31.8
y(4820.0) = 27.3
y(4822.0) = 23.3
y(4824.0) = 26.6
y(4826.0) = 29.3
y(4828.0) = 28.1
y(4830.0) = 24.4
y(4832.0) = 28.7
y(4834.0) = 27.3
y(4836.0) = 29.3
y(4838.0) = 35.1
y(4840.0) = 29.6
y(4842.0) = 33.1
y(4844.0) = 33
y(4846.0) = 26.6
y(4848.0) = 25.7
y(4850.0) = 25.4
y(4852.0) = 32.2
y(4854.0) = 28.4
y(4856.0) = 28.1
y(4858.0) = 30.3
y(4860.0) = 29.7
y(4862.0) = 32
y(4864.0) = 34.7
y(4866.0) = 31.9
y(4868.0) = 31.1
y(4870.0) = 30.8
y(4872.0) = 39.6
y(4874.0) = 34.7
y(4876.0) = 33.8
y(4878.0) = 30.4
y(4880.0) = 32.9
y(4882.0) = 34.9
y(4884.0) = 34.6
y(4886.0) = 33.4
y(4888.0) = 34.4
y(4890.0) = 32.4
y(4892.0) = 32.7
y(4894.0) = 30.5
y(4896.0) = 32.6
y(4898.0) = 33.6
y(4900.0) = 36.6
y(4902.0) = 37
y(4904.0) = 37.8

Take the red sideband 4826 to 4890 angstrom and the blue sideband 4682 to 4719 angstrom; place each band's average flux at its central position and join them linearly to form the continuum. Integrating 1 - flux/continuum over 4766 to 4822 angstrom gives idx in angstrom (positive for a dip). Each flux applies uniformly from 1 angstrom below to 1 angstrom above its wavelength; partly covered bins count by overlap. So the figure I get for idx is 2.5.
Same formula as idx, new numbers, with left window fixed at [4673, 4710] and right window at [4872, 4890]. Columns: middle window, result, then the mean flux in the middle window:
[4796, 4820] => 1.6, 27.7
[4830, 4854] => 1.7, 29.4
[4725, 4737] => 0.7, 23.7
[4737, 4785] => 3.3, 25.1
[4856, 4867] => 0.5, 31.4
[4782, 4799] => 1.3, 26.5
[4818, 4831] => 1.6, 26.9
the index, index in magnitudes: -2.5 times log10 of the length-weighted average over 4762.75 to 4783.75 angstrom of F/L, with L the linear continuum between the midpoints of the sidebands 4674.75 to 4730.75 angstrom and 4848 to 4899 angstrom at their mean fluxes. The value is 0.037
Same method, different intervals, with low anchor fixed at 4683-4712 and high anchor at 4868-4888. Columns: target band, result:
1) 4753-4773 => 0.07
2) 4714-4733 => 0.06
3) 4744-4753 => 0.04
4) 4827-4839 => 0.08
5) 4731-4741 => 0.03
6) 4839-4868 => 0.08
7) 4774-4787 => 0.15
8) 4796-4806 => 0.11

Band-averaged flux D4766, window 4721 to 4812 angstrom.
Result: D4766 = 25.4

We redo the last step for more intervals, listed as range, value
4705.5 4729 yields 23.2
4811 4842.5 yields 28.3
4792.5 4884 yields 29.6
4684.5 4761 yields 23.5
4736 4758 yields 24.9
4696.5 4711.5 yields 24.3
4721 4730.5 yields 22.8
